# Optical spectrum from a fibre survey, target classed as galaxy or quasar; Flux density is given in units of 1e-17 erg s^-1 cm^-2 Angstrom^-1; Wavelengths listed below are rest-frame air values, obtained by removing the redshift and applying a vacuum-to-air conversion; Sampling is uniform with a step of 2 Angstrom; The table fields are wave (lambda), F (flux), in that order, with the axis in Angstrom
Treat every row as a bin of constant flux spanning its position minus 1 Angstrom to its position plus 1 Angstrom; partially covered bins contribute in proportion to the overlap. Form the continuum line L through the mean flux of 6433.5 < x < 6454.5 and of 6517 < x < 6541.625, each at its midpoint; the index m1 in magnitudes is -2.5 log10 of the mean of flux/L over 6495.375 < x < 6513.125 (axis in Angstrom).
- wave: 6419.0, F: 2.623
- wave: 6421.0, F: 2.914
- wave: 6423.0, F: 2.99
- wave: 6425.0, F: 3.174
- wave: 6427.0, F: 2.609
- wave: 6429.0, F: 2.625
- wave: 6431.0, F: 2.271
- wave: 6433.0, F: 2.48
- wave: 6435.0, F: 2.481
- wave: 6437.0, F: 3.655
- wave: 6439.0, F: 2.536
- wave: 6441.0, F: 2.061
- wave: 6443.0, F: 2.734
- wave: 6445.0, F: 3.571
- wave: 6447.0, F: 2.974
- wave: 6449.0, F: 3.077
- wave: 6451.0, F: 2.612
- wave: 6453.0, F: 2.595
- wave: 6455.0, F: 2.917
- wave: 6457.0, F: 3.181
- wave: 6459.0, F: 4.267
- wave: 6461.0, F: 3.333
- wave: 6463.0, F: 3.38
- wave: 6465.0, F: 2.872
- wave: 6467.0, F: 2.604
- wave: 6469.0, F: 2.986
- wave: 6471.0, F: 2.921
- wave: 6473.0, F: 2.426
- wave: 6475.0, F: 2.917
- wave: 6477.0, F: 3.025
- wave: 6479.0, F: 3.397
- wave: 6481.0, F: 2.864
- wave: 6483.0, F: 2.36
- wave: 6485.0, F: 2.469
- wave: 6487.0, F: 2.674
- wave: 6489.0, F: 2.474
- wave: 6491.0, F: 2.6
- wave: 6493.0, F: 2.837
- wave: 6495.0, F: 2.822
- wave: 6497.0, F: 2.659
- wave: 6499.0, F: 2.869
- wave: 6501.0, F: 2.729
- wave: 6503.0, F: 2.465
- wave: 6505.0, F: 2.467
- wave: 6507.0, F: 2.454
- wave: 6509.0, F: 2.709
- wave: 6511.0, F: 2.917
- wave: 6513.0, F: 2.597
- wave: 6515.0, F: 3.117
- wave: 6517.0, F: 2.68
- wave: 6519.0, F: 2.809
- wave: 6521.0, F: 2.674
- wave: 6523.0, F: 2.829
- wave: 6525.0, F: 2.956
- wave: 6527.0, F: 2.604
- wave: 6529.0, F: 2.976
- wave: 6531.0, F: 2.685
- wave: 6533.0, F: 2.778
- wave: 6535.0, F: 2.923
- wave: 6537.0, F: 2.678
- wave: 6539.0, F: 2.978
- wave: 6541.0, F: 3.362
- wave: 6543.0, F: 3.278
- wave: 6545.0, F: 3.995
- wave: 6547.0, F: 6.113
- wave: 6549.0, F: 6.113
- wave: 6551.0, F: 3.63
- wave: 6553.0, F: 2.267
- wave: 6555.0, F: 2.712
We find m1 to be 0.07 mag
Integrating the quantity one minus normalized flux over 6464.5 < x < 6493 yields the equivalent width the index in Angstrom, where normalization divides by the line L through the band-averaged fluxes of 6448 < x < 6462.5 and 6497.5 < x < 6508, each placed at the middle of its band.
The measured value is 1.19 Angstrom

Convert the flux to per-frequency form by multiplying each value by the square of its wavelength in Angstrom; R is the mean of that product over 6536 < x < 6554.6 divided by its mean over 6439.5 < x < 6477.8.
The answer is 1.31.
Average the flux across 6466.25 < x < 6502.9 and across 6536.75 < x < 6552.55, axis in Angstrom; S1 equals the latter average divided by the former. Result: 1.5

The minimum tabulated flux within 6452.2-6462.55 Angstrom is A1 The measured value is 2.595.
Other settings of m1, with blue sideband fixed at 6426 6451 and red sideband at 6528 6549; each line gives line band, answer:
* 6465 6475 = 0.084 mag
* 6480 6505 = 0.193 mag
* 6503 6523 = 0.220 mag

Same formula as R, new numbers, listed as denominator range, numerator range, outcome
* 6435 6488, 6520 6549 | 1.15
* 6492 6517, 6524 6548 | 1.22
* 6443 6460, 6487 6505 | 0.87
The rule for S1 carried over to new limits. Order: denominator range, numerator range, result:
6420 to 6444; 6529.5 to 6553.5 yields 1.32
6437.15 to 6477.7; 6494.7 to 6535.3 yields 0.93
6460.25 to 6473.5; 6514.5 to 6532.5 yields 0.95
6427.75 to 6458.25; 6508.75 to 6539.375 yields 1.00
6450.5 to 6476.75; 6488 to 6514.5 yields 0.89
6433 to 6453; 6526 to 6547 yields 1.12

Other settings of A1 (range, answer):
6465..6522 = 2.36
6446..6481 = 2.426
